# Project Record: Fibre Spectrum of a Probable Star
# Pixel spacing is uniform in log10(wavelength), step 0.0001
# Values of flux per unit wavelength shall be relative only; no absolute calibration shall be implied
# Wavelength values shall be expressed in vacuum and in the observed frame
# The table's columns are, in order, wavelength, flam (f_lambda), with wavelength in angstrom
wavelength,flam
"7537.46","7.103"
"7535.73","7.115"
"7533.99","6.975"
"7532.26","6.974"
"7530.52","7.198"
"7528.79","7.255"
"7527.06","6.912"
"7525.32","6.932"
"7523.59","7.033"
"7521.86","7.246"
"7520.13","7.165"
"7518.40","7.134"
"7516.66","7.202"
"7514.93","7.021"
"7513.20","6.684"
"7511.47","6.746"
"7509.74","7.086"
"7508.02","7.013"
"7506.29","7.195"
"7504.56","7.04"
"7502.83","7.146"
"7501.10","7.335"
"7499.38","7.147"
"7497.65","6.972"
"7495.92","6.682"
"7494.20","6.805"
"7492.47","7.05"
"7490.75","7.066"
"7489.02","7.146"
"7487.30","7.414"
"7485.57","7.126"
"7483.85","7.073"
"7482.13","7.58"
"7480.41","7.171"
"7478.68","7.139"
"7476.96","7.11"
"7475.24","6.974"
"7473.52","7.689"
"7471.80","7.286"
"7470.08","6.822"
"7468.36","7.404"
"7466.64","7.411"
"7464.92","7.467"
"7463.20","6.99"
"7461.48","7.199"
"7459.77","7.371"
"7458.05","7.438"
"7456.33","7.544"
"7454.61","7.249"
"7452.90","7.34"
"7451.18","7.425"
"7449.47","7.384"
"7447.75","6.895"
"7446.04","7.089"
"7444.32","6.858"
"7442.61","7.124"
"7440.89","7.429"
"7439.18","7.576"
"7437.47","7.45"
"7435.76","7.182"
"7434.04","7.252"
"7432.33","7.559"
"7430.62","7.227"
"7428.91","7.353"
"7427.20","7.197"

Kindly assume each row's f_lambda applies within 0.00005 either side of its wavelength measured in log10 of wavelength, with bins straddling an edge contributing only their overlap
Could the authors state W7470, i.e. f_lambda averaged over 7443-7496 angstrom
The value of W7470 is 7.21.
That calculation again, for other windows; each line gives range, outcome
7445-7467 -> 7.29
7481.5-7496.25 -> 7.11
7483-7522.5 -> 7.06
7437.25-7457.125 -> 7.27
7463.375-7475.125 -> 7.3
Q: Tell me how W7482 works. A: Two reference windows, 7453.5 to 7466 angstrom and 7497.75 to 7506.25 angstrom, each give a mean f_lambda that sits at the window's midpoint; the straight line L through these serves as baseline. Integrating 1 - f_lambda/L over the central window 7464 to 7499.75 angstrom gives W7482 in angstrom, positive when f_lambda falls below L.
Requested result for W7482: 0.3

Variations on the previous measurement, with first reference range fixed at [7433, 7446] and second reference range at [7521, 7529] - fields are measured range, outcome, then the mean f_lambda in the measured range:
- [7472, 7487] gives -0.2 angstrom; 7.24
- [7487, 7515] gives 0.4 angstrom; 7.03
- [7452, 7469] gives -0.3 angstrom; 7.34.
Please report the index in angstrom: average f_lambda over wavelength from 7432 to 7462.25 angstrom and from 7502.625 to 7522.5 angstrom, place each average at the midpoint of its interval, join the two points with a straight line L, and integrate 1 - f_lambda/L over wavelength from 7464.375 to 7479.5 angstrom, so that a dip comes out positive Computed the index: -0.1 angstrom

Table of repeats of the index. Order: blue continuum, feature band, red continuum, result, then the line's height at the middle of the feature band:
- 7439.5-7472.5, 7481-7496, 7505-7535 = 0.0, 7.15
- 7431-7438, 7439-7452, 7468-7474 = 0.2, 7.32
